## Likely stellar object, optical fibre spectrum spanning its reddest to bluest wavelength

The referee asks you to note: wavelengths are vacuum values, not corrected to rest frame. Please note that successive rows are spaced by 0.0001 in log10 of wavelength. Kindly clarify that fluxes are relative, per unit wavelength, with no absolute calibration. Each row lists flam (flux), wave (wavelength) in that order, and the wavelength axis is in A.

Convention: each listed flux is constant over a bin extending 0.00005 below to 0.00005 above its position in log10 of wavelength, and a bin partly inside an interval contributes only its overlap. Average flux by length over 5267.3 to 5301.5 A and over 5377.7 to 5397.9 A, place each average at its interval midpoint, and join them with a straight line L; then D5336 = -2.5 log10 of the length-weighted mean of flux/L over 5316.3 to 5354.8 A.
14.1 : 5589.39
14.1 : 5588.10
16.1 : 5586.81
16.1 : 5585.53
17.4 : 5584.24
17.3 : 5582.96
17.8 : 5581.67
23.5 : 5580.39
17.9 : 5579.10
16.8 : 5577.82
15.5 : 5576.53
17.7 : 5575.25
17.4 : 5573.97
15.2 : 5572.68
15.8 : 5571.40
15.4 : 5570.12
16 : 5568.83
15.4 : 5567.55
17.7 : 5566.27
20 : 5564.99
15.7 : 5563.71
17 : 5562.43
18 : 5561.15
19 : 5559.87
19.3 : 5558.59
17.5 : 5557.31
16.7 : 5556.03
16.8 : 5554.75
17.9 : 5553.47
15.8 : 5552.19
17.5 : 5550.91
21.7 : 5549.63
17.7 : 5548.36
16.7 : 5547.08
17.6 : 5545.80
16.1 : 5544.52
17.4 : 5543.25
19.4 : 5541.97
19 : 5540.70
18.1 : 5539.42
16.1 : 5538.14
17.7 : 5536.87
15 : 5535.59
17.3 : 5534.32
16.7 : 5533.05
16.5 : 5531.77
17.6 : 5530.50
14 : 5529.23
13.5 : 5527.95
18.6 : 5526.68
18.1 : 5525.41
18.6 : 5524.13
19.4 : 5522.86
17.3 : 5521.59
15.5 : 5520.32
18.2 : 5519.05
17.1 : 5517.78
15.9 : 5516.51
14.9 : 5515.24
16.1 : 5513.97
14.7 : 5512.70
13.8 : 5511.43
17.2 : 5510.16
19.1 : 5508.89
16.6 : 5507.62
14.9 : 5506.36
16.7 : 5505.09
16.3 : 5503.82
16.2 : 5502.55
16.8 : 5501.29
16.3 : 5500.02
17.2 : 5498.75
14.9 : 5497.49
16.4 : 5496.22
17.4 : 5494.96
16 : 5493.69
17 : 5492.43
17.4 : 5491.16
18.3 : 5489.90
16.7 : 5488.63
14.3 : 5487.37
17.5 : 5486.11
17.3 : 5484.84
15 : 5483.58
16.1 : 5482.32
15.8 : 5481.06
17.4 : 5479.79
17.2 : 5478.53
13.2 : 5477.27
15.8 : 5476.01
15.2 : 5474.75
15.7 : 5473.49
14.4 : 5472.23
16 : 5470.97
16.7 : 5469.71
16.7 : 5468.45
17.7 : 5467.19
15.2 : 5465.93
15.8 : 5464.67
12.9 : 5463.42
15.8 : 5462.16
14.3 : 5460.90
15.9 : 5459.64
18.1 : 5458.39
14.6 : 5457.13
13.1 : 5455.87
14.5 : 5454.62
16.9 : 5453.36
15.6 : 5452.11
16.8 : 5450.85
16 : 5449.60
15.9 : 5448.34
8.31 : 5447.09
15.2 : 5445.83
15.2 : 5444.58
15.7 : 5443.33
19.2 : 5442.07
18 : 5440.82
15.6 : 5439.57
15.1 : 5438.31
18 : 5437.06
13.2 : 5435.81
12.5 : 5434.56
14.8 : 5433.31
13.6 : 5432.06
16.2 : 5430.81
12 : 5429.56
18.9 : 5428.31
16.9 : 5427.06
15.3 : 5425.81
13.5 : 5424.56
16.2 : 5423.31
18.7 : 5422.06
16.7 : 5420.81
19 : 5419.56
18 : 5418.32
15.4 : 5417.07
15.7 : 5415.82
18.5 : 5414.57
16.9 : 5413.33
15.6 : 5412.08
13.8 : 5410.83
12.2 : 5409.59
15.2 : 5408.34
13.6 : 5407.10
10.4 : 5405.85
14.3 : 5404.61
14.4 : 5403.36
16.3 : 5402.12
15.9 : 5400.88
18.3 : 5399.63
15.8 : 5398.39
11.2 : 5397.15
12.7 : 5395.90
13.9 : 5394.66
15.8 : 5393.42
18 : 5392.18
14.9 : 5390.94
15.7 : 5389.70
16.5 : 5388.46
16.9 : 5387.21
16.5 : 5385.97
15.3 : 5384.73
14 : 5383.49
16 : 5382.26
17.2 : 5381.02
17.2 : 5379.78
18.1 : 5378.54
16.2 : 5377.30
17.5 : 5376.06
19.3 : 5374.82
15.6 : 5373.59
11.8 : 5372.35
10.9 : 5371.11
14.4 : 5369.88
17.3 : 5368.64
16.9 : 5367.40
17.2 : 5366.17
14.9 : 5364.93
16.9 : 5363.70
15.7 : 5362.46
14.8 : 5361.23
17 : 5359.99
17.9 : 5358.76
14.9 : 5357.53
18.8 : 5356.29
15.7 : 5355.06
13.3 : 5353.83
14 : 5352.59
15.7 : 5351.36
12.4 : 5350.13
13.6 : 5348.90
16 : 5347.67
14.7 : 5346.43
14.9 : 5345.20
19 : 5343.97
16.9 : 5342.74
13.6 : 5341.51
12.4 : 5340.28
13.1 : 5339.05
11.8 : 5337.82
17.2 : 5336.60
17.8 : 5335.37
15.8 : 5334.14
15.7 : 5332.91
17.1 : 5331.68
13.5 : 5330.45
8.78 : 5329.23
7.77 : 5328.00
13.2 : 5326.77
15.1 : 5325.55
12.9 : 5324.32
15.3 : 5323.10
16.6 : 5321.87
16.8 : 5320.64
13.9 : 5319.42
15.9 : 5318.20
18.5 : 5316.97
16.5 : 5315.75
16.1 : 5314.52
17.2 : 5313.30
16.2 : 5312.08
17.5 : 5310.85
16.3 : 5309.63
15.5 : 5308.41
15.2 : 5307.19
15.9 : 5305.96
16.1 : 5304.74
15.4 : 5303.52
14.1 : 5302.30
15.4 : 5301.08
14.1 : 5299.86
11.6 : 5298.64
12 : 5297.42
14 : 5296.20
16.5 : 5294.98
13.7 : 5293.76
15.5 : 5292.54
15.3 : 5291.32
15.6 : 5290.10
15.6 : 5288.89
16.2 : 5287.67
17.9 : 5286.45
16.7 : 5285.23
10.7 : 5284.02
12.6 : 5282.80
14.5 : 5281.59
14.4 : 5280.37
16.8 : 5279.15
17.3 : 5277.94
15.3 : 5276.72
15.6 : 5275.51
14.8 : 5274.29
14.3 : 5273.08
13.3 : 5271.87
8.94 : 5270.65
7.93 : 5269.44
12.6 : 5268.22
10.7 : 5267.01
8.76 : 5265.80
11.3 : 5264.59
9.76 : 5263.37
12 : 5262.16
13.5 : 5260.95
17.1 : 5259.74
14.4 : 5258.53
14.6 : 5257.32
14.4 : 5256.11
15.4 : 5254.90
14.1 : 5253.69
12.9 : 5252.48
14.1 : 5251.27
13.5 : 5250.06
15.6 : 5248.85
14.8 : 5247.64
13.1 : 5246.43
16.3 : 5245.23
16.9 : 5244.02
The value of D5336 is 0.02 mag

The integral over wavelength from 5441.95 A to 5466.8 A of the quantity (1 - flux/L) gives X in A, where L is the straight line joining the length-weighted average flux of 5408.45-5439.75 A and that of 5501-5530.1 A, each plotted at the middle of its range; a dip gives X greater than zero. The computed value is 1.2 A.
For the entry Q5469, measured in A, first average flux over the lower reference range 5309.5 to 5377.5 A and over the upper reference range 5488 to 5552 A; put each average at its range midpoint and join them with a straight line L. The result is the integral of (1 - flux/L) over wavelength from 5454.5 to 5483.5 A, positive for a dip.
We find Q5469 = 1.51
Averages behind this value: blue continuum 15.3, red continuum 16.9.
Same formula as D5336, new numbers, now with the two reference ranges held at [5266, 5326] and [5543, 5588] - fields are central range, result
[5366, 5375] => 0.02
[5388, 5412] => 0.08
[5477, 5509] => 0.01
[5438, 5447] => 0.02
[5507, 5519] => 0.04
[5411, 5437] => 0.01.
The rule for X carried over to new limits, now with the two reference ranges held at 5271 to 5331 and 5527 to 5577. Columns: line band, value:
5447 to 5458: 0.8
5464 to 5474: 0.2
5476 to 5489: 0.3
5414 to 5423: -0.8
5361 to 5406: 0.0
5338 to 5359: 0.4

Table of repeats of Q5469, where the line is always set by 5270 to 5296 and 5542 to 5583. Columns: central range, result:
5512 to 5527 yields 0.1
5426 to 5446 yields 0.8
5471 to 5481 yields 0.6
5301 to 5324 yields -1.4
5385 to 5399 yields 0.5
